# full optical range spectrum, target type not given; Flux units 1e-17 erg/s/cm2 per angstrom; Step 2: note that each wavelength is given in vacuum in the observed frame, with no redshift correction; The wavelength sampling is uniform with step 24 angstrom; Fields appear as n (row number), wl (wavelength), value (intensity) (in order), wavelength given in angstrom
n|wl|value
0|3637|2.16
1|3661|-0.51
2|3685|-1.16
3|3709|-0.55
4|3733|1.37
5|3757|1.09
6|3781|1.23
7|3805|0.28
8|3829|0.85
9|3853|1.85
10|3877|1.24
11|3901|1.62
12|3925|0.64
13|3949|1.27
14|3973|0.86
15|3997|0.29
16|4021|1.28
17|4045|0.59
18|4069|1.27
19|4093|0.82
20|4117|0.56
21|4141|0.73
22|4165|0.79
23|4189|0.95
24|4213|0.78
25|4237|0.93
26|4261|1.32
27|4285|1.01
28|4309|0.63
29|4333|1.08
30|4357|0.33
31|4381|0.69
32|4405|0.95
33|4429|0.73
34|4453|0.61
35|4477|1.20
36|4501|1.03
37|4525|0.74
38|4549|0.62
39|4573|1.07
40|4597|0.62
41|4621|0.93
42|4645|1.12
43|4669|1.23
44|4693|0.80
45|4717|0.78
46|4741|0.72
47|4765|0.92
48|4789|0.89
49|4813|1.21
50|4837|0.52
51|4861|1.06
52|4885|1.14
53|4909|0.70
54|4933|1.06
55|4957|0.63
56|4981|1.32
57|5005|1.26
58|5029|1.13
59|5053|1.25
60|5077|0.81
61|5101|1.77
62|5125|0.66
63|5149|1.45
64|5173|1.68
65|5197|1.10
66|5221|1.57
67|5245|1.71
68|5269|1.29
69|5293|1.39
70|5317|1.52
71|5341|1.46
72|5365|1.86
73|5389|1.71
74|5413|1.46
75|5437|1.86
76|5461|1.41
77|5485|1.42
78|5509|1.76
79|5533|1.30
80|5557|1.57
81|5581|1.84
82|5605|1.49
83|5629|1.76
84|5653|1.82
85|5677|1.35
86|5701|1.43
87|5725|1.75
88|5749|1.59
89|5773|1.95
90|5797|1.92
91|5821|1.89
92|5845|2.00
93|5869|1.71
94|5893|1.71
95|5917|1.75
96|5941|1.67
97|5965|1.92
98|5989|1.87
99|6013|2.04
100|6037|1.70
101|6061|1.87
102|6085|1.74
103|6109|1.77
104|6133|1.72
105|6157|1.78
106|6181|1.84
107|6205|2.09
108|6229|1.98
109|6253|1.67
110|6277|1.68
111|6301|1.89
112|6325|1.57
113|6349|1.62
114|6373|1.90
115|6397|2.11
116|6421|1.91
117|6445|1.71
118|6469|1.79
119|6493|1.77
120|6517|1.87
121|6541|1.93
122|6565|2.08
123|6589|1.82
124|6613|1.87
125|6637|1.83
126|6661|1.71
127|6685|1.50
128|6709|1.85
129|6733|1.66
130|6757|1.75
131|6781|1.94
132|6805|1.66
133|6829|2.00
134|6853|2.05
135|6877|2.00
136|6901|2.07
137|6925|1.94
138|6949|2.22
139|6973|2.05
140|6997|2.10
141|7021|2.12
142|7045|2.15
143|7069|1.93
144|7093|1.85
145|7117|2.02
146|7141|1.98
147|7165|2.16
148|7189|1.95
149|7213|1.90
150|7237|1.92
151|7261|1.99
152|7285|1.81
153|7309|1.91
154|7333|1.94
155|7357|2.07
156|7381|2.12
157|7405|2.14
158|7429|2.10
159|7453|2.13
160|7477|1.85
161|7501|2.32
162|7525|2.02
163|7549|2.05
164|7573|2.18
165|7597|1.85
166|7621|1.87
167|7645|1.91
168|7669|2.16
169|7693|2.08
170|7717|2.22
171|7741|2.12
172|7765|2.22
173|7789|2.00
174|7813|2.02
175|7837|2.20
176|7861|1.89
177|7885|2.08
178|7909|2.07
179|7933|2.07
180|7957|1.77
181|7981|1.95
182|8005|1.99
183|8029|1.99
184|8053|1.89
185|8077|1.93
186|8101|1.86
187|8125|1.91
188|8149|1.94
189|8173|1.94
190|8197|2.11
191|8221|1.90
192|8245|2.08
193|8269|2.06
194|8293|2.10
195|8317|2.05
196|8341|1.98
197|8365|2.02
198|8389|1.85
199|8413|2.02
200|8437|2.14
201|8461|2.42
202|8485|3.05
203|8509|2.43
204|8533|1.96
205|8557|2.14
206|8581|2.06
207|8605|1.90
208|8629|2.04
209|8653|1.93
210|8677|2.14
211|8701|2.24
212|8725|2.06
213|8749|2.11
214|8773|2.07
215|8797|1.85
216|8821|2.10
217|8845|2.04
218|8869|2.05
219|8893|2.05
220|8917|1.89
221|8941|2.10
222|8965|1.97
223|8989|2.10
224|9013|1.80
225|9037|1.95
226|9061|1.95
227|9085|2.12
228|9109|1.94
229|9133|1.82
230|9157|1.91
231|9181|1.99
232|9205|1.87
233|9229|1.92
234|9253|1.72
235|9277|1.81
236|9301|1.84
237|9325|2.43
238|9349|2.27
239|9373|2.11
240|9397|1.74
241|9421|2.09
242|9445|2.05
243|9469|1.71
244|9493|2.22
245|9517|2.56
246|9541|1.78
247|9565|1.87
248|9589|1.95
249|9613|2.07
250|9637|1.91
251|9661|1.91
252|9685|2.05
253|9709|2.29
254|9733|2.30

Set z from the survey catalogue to 0.29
